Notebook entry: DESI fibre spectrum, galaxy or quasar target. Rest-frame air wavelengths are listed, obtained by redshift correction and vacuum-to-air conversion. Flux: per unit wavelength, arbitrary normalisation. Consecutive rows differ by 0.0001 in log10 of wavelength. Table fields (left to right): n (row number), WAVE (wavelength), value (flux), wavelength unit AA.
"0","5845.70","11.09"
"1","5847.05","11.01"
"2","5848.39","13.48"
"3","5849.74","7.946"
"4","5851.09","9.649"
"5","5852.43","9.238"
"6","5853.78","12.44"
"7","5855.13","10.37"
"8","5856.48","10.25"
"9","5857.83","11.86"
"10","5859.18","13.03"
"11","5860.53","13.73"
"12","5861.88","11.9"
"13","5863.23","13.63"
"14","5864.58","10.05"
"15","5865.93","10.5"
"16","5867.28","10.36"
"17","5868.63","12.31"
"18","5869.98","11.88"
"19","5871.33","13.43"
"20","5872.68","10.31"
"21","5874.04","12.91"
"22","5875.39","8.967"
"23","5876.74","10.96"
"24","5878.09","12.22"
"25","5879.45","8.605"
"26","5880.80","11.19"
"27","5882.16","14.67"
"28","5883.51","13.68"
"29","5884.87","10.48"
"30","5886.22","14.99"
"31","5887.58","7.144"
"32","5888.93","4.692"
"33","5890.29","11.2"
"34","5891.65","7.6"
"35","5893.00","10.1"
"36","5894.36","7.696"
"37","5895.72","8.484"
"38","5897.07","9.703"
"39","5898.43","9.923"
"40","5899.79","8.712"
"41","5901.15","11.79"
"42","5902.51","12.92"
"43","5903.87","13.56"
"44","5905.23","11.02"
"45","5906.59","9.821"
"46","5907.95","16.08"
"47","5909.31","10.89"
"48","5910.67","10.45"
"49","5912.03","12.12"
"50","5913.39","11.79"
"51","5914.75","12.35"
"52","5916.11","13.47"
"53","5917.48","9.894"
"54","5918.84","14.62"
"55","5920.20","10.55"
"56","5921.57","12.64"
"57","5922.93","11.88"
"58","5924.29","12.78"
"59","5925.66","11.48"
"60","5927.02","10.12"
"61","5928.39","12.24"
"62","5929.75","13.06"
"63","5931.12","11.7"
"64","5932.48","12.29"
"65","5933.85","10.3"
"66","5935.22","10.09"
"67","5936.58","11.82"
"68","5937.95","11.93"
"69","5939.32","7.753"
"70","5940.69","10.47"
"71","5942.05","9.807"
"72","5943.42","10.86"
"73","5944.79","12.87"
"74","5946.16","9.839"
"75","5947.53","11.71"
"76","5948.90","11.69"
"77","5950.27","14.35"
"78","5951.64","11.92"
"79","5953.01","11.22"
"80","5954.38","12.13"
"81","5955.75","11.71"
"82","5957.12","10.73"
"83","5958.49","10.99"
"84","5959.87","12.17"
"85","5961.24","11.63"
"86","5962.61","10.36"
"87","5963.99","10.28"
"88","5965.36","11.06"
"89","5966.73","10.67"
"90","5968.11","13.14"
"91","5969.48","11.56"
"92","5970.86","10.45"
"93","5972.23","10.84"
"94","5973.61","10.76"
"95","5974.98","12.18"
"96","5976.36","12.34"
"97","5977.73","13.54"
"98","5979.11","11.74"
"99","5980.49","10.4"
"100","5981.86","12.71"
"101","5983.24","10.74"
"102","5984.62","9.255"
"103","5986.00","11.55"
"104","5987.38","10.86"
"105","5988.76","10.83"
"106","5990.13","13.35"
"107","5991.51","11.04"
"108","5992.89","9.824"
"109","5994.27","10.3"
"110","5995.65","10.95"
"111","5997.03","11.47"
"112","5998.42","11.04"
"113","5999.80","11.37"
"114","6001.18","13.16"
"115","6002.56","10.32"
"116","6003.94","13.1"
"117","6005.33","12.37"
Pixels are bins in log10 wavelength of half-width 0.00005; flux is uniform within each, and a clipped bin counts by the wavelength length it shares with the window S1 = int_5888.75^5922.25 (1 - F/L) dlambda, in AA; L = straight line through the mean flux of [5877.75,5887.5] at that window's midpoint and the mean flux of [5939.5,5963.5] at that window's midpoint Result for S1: 2.2 AA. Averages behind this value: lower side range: 11.9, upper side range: 11.4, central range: 11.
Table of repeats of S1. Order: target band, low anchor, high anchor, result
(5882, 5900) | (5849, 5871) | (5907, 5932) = 2.85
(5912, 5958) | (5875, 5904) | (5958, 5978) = -2.54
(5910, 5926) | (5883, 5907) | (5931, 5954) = -2.00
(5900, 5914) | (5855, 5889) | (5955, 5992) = -0.63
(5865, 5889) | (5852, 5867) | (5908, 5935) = 0.87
